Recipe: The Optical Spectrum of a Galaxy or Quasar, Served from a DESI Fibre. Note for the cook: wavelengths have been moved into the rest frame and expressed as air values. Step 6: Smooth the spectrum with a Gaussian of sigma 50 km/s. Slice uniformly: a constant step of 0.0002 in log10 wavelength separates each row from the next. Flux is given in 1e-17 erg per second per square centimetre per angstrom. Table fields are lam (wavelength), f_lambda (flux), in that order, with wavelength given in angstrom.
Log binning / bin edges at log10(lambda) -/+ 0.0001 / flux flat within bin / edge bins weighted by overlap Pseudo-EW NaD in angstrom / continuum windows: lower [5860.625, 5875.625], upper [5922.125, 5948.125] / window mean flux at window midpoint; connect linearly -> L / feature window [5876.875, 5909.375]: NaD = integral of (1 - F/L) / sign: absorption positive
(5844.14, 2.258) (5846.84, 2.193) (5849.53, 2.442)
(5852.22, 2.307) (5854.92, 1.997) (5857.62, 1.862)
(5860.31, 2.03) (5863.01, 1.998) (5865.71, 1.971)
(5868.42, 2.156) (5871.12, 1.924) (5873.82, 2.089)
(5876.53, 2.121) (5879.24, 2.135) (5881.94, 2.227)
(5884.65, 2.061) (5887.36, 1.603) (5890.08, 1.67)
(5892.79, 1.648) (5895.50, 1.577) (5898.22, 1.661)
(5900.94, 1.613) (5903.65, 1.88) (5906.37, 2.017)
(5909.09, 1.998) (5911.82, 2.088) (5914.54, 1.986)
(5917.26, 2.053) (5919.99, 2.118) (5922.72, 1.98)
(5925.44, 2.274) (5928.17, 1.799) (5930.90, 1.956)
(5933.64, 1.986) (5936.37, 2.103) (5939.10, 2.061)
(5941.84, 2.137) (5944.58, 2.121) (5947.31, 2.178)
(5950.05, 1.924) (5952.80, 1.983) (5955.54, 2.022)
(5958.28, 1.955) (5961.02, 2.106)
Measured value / 3.1 angstrom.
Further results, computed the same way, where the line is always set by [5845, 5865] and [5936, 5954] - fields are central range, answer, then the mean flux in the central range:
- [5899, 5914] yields 1.27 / 1.91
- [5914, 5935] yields 0.62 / 2.02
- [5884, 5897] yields 2.52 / 1.69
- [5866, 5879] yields 0.24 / 2.07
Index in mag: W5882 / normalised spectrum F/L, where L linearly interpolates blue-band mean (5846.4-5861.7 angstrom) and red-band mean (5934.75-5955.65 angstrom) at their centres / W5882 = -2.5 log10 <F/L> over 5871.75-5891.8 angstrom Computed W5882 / 0.07 mag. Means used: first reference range 2.14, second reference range 2.07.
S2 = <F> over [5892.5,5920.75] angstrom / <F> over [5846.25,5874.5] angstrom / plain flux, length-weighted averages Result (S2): 0.9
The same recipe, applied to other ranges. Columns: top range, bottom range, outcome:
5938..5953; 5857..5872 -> 1.04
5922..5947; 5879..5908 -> 1.13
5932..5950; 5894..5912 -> 1.15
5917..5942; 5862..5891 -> 1.02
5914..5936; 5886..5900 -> 1.24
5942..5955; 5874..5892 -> 1.05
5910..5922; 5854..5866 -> 1.04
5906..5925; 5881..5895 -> 1.13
